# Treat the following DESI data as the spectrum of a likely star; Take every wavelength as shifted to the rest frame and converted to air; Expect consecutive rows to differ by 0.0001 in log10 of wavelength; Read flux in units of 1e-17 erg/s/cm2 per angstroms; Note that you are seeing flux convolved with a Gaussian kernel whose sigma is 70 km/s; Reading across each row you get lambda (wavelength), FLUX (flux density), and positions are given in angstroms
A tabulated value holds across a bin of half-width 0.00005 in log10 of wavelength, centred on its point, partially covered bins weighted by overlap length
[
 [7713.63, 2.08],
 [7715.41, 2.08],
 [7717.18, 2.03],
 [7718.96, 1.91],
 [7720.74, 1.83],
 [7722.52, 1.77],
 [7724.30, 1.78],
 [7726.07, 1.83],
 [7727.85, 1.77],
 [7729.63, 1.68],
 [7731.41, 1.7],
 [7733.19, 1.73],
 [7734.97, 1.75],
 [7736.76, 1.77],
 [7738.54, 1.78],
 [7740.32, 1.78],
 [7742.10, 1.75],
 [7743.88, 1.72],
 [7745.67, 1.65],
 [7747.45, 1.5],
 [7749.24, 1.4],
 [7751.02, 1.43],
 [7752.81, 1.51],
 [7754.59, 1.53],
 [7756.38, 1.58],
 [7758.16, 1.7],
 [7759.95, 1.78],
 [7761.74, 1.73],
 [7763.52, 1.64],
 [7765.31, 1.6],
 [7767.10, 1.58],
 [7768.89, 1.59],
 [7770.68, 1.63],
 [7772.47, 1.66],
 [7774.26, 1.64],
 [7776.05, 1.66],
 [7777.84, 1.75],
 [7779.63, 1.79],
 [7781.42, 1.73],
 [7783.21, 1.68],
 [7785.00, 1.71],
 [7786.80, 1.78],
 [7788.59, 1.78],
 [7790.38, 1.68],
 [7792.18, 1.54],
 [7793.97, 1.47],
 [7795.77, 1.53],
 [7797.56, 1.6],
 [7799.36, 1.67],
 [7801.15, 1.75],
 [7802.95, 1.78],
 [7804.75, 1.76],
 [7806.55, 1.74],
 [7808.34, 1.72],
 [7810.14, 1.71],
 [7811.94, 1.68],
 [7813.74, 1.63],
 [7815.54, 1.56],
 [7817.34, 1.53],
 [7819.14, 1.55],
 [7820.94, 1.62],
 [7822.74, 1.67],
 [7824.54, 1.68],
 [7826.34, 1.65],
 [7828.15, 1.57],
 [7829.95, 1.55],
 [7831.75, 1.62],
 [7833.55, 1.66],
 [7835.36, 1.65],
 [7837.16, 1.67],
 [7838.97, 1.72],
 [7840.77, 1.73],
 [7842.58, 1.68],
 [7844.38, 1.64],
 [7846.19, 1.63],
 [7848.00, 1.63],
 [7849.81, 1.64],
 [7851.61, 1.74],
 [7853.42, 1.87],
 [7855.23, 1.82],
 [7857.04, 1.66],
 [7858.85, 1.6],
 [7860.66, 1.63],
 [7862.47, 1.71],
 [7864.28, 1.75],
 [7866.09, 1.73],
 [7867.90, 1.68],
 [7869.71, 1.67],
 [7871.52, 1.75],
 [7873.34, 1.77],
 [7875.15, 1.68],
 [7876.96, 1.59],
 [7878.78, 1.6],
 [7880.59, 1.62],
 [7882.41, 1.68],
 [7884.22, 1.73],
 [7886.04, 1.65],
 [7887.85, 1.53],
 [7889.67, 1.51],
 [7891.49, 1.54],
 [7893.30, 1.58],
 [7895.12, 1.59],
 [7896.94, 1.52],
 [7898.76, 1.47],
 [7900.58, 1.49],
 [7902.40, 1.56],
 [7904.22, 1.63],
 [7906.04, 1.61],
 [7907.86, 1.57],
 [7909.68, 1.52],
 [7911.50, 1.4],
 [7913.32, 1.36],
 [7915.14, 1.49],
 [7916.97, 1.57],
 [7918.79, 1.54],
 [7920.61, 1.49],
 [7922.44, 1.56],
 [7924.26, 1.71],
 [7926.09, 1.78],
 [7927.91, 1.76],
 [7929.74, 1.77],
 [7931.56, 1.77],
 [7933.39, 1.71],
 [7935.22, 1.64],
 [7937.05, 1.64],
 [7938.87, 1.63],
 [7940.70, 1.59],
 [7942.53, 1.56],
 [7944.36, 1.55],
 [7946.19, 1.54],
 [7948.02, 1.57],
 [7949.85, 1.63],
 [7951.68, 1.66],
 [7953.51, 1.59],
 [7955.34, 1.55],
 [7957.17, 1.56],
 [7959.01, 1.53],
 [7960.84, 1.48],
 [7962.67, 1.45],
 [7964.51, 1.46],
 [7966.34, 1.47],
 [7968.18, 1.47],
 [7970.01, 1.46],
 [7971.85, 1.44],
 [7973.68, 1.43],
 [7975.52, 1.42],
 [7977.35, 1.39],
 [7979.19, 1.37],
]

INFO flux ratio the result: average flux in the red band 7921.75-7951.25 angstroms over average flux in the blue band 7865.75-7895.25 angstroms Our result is 1.01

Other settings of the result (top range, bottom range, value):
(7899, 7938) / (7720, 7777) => 0.96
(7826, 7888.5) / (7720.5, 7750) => 0.97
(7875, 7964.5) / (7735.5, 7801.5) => 0.96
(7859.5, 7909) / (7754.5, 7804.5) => 0.97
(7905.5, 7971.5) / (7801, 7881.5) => 0.94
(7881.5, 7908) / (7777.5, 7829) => 0.95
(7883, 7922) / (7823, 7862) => 0.92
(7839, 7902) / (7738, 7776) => 1.01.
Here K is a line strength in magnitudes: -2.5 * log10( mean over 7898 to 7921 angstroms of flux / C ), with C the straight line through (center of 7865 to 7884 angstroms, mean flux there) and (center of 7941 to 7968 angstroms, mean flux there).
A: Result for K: 0.07 mag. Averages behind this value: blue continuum 1.68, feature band 1.52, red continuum 1.54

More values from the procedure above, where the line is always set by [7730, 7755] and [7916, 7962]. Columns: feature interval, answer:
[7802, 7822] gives -0.02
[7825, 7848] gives -0.01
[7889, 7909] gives 0.05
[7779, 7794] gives -0.04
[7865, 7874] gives -0.06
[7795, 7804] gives -0.02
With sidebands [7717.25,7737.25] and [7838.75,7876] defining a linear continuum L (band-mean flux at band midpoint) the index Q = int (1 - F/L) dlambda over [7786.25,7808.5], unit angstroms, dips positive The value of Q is 0.8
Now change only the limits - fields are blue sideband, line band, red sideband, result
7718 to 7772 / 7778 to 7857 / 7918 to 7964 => -0.81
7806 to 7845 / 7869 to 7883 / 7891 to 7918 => -0.89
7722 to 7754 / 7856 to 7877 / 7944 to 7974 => -1.35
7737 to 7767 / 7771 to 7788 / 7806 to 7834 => -0.81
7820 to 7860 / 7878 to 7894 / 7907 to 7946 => 0.26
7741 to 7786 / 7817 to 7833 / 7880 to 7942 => 0.12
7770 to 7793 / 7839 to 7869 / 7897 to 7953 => -0.98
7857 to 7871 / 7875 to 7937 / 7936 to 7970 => 0.95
